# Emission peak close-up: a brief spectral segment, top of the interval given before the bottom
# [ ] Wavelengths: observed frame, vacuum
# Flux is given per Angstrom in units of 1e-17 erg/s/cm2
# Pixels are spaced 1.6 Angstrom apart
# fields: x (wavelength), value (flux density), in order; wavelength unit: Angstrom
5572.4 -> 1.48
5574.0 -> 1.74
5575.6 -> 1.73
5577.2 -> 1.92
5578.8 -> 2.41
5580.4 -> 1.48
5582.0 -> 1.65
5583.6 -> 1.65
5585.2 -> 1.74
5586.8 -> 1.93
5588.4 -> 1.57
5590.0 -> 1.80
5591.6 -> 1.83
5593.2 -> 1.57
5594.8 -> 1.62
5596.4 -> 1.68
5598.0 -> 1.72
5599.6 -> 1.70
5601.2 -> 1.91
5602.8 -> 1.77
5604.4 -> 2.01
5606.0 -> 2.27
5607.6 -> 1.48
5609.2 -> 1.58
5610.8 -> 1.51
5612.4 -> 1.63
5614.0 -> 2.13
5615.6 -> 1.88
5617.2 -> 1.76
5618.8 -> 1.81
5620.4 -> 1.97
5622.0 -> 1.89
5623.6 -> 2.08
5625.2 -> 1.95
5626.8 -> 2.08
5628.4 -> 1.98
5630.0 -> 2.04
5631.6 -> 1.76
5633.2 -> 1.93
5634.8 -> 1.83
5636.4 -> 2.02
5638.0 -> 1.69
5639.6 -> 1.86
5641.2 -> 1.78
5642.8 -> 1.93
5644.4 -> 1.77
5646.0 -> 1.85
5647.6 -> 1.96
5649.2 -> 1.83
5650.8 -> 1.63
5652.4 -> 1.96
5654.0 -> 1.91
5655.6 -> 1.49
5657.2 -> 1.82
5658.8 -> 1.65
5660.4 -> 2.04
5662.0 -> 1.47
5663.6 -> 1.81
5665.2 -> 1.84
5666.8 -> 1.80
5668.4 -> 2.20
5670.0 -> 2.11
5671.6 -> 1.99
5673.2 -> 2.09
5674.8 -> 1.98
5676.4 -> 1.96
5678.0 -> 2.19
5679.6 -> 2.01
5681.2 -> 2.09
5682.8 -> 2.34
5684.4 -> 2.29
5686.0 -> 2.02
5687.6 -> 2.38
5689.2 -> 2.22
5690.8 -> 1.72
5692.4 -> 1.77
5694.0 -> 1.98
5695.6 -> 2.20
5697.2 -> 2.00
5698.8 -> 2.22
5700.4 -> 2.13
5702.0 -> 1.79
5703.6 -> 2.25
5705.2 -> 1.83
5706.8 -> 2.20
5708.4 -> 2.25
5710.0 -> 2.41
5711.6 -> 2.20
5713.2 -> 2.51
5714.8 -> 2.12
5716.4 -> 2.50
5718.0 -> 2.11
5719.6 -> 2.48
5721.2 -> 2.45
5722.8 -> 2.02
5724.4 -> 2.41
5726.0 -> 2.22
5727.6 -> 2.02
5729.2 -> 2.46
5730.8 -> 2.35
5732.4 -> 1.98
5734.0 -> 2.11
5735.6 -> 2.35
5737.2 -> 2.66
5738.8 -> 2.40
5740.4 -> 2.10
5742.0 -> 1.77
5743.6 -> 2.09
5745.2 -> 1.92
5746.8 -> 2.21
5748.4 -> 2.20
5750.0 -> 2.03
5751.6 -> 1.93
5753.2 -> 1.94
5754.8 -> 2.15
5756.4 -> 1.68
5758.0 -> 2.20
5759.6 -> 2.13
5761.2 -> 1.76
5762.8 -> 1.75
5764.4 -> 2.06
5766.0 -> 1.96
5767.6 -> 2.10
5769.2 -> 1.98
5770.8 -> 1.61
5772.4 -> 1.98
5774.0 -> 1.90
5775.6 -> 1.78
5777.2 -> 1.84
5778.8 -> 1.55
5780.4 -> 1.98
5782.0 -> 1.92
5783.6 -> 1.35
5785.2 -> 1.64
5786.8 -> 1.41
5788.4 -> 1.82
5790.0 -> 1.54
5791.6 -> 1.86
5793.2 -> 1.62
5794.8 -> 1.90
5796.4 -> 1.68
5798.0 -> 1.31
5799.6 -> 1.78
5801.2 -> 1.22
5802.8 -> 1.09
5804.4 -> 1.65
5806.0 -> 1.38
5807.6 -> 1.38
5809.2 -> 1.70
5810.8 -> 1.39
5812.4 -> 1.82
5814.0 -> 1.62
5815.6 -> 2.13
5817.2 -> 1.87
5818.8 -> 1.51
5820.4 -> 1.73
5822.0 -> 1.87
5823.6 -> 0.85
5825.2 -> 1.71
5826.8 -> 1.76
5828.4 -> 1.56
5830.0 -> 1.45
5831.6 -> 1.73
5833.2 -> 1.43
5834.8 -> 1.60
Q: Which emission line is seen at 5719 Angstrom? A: C III] 1909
